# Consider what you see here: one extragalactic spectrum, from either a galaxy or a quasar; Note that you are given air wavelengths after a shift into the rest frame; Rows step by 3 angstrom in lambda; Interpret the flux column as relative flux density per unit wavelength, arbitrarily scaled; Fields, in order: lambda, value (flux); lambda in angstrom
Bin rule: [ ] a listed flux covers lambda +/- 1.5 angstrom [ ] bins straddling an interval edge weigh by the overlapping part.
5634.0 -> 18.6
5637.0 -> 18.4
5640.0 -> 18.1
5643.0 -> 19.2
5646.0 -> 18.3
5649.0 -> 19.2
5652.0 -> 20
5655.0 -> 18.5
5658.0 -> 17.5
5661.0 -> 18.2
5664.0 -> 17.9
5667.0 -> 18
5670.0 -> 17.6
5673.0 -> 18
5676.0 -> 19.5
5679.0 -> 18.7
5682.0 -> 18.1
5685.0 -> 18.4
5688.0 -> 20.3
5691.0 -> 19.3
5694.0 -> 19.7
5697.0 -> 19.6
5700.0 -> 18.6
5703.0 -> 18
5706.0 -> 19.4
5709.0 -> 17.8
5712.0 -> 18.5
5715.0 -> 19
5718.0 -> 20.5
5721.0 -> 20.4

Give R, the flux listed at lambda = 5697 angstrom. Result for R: 19.6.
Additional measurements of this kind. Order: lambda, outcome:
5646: 18.3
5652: 20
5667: 18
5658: 17.5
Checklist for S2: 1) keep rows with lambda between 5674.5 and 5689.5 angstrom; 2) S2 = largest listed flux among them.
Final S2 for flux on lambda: 20.3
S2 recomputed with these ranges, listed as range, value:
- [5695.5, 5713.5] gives 19.6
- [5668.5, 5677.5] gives 19.5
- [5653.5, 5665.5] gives 18.5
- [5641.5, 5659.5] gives 20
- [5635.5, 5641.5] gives 18.4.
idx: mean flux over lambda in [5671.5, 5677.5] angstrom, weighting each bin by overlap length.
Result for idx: 18.8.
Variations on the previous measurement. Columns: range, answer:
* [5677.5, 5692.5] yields 19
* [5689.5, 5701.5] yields 19.3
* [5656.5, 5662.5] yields 17.8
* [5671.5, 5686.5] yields 18.5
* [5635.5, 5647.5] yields 18.5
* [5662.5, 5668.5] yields 17.9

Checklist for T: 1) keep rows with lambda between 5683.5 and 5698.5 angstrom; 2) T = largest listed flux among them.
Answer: 20.3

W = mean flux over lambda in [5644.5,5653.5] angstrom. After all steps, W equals 19.2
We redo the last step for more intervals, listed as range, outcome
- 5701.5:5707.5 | 18.7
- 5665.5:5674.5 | 17.9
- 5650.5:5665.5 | 18.4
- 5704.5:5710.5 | 18.6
